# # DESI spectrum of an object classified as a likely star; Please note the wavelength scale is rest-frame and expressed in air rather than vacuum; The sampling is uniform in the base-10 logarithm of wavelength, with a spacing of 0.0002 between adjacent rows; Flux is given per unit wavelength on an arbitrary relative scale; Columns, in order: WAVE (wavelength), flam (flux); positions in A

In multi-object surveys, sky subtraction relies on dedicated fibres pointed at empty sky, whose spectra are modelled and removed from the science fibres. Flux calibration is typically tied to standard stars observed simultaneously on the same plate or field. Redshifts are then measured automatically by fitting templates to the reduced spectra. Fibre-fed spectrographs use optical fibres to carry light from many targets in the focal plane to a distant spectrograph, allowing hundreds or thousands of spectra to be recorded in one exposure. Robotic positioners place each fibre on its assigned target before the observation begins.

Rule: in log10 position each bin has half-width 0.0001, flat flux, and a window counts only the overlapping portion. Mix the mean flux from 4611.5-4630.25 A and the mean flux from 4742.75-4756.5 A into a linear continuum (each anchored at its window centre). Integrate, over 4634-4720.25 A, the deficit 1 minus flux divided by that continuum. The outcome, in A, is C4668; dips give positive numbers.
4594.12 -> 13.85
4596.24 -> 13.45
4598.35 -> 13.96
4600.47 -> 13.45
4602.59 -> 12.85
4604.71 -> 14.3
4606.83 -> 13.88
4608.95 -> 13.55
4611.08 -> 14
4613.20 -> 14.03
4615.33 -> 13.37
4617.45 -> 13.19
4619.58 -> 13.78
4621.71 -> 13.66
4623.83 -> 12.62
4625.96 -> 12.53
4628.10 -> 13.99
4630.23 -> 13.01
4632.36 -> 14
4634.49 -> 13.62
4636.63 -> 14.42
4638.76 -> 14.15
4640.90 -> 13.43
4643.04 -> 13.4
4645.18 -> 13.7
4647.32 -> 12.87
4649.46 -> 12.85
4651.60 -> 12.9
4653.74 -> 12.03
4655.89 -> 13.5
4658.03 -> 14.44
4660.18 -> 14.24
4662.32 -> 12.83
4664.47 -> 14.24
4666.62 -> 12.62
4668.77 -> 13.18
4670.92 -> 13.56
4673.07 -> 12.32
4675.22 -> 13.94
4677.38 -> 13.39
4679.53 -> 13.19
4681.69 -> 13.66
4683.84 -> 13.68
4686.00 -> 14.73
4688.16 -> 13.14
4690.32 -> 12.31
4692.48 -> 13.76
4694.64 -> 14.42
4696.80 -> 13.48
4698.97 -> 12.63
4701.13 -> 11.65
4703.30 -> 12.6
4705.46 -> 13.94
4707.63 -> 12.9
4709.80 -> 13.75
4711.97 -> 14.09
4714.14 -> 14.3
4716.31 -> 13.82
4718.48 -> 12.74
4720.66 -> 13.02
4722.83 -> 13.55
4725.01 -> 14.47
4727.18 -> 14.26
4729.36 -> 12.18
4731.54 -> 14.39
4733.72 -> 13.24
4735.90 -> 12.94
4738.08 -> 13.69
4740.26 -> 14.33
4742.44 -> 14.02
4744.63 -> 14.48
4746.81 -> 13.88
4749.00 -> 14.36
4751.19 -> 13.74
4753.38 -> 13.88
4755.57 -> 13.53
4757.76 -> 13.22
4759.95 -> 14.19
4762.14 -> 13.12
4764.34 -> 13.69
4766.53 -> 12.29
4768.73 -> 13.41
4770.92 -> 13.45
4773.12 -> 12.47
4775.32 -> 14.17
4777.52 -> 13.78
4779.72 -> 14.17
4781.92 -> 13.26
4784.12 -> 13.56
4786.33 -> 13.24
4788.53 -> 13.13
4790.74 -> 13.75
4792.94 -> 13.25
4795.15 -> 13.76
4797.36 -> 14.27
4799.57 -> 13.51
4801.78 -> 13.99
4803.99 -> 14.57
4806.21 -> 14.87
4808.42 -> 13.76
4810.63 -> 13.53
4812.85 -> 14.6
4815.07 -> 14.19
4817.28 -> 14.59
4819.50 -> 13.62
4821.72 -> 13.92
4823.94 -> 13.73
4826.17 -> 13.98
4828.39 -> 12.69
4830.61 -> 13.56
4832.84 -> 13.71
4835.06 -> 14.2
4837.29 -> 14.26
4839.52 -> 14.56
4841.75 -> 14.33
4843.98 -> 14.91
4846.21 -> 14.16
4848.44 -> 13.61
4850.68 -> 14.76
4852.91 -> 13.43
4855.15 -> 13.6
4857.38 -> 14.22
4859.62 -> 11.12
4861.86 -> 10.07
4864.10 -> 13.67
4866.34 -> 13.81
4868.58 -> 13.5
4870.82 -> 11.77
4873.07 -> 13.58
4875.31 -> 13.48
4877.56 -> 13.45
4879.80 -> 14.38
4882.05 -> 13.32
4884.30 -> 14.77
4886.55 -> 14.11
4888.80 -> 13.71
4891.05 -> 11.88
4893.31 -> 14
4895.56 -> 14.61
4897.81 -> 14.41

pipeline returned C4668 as 1.5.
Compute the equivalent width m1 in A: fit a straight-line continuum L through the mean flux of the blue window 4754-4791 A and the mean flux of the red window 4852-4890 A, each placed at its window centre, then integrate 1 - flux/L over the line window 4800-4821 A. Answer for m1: -1.2 A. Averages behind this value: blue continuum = 13.4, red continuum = 13.3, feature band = 14.2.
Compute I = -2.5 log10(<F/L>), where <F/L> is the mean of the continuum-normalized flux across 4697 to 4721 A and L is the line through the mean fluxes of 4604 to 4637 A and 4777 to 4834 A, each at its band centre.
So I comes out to 0.04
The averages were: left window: 13.6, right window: 13.8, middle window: 13.2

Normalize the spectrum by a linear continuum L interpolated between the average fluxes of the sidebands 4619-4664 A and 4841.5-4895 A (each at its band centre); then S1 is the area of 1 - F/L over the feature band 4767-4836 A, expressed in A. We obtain -1.4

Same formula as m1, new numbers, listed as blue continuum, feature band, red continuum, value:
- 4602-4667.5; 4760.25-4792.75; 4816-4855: 1.03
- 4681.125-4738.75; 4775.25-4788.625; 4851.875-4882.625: -0.32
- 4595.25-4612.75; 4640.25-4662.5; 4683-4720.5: 0.40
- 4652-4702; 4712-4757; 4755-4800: -1.07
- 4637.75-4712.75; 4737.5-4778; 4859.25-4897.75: -0.98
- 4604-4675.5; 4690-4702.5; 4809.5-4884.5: 0.41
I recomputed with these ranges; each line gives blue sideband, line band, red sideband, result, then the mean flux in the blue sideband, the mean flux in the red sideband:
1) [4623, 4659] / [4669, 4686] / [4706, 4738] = 0.00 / 13.4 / 13.6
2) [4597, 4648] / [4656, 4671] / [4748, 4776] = 0.00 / 13.6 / 13.5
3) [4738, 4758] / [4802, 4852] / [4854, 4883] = -0.06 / 14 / 13.1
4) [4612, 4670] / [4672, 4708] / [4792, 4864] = 0.02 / 13.4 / 13.8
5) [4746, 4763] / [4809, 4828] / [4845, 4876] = -0.04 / 13.7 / 13.2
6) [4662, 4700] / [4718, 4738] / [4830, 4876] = 0.00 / 13.4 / 13.5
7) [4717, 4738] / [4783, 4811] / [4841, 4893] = -0.03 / 13.4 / 13.5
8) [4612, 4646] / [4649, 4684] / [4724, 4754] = 0.03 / 13.6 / 13.8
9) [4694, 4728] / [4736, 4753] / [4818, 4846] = -0.03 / 13.5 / 14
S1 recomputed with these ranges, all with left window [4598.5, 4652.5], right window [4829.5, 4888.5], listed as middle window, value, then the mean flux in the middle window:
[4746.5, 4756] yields -0.2 A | 13.9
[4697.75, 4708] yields 0.6 A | 12.7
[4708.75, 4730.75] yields -0.1 A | 13.6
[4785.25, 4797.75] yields 0.1 A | 13.5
